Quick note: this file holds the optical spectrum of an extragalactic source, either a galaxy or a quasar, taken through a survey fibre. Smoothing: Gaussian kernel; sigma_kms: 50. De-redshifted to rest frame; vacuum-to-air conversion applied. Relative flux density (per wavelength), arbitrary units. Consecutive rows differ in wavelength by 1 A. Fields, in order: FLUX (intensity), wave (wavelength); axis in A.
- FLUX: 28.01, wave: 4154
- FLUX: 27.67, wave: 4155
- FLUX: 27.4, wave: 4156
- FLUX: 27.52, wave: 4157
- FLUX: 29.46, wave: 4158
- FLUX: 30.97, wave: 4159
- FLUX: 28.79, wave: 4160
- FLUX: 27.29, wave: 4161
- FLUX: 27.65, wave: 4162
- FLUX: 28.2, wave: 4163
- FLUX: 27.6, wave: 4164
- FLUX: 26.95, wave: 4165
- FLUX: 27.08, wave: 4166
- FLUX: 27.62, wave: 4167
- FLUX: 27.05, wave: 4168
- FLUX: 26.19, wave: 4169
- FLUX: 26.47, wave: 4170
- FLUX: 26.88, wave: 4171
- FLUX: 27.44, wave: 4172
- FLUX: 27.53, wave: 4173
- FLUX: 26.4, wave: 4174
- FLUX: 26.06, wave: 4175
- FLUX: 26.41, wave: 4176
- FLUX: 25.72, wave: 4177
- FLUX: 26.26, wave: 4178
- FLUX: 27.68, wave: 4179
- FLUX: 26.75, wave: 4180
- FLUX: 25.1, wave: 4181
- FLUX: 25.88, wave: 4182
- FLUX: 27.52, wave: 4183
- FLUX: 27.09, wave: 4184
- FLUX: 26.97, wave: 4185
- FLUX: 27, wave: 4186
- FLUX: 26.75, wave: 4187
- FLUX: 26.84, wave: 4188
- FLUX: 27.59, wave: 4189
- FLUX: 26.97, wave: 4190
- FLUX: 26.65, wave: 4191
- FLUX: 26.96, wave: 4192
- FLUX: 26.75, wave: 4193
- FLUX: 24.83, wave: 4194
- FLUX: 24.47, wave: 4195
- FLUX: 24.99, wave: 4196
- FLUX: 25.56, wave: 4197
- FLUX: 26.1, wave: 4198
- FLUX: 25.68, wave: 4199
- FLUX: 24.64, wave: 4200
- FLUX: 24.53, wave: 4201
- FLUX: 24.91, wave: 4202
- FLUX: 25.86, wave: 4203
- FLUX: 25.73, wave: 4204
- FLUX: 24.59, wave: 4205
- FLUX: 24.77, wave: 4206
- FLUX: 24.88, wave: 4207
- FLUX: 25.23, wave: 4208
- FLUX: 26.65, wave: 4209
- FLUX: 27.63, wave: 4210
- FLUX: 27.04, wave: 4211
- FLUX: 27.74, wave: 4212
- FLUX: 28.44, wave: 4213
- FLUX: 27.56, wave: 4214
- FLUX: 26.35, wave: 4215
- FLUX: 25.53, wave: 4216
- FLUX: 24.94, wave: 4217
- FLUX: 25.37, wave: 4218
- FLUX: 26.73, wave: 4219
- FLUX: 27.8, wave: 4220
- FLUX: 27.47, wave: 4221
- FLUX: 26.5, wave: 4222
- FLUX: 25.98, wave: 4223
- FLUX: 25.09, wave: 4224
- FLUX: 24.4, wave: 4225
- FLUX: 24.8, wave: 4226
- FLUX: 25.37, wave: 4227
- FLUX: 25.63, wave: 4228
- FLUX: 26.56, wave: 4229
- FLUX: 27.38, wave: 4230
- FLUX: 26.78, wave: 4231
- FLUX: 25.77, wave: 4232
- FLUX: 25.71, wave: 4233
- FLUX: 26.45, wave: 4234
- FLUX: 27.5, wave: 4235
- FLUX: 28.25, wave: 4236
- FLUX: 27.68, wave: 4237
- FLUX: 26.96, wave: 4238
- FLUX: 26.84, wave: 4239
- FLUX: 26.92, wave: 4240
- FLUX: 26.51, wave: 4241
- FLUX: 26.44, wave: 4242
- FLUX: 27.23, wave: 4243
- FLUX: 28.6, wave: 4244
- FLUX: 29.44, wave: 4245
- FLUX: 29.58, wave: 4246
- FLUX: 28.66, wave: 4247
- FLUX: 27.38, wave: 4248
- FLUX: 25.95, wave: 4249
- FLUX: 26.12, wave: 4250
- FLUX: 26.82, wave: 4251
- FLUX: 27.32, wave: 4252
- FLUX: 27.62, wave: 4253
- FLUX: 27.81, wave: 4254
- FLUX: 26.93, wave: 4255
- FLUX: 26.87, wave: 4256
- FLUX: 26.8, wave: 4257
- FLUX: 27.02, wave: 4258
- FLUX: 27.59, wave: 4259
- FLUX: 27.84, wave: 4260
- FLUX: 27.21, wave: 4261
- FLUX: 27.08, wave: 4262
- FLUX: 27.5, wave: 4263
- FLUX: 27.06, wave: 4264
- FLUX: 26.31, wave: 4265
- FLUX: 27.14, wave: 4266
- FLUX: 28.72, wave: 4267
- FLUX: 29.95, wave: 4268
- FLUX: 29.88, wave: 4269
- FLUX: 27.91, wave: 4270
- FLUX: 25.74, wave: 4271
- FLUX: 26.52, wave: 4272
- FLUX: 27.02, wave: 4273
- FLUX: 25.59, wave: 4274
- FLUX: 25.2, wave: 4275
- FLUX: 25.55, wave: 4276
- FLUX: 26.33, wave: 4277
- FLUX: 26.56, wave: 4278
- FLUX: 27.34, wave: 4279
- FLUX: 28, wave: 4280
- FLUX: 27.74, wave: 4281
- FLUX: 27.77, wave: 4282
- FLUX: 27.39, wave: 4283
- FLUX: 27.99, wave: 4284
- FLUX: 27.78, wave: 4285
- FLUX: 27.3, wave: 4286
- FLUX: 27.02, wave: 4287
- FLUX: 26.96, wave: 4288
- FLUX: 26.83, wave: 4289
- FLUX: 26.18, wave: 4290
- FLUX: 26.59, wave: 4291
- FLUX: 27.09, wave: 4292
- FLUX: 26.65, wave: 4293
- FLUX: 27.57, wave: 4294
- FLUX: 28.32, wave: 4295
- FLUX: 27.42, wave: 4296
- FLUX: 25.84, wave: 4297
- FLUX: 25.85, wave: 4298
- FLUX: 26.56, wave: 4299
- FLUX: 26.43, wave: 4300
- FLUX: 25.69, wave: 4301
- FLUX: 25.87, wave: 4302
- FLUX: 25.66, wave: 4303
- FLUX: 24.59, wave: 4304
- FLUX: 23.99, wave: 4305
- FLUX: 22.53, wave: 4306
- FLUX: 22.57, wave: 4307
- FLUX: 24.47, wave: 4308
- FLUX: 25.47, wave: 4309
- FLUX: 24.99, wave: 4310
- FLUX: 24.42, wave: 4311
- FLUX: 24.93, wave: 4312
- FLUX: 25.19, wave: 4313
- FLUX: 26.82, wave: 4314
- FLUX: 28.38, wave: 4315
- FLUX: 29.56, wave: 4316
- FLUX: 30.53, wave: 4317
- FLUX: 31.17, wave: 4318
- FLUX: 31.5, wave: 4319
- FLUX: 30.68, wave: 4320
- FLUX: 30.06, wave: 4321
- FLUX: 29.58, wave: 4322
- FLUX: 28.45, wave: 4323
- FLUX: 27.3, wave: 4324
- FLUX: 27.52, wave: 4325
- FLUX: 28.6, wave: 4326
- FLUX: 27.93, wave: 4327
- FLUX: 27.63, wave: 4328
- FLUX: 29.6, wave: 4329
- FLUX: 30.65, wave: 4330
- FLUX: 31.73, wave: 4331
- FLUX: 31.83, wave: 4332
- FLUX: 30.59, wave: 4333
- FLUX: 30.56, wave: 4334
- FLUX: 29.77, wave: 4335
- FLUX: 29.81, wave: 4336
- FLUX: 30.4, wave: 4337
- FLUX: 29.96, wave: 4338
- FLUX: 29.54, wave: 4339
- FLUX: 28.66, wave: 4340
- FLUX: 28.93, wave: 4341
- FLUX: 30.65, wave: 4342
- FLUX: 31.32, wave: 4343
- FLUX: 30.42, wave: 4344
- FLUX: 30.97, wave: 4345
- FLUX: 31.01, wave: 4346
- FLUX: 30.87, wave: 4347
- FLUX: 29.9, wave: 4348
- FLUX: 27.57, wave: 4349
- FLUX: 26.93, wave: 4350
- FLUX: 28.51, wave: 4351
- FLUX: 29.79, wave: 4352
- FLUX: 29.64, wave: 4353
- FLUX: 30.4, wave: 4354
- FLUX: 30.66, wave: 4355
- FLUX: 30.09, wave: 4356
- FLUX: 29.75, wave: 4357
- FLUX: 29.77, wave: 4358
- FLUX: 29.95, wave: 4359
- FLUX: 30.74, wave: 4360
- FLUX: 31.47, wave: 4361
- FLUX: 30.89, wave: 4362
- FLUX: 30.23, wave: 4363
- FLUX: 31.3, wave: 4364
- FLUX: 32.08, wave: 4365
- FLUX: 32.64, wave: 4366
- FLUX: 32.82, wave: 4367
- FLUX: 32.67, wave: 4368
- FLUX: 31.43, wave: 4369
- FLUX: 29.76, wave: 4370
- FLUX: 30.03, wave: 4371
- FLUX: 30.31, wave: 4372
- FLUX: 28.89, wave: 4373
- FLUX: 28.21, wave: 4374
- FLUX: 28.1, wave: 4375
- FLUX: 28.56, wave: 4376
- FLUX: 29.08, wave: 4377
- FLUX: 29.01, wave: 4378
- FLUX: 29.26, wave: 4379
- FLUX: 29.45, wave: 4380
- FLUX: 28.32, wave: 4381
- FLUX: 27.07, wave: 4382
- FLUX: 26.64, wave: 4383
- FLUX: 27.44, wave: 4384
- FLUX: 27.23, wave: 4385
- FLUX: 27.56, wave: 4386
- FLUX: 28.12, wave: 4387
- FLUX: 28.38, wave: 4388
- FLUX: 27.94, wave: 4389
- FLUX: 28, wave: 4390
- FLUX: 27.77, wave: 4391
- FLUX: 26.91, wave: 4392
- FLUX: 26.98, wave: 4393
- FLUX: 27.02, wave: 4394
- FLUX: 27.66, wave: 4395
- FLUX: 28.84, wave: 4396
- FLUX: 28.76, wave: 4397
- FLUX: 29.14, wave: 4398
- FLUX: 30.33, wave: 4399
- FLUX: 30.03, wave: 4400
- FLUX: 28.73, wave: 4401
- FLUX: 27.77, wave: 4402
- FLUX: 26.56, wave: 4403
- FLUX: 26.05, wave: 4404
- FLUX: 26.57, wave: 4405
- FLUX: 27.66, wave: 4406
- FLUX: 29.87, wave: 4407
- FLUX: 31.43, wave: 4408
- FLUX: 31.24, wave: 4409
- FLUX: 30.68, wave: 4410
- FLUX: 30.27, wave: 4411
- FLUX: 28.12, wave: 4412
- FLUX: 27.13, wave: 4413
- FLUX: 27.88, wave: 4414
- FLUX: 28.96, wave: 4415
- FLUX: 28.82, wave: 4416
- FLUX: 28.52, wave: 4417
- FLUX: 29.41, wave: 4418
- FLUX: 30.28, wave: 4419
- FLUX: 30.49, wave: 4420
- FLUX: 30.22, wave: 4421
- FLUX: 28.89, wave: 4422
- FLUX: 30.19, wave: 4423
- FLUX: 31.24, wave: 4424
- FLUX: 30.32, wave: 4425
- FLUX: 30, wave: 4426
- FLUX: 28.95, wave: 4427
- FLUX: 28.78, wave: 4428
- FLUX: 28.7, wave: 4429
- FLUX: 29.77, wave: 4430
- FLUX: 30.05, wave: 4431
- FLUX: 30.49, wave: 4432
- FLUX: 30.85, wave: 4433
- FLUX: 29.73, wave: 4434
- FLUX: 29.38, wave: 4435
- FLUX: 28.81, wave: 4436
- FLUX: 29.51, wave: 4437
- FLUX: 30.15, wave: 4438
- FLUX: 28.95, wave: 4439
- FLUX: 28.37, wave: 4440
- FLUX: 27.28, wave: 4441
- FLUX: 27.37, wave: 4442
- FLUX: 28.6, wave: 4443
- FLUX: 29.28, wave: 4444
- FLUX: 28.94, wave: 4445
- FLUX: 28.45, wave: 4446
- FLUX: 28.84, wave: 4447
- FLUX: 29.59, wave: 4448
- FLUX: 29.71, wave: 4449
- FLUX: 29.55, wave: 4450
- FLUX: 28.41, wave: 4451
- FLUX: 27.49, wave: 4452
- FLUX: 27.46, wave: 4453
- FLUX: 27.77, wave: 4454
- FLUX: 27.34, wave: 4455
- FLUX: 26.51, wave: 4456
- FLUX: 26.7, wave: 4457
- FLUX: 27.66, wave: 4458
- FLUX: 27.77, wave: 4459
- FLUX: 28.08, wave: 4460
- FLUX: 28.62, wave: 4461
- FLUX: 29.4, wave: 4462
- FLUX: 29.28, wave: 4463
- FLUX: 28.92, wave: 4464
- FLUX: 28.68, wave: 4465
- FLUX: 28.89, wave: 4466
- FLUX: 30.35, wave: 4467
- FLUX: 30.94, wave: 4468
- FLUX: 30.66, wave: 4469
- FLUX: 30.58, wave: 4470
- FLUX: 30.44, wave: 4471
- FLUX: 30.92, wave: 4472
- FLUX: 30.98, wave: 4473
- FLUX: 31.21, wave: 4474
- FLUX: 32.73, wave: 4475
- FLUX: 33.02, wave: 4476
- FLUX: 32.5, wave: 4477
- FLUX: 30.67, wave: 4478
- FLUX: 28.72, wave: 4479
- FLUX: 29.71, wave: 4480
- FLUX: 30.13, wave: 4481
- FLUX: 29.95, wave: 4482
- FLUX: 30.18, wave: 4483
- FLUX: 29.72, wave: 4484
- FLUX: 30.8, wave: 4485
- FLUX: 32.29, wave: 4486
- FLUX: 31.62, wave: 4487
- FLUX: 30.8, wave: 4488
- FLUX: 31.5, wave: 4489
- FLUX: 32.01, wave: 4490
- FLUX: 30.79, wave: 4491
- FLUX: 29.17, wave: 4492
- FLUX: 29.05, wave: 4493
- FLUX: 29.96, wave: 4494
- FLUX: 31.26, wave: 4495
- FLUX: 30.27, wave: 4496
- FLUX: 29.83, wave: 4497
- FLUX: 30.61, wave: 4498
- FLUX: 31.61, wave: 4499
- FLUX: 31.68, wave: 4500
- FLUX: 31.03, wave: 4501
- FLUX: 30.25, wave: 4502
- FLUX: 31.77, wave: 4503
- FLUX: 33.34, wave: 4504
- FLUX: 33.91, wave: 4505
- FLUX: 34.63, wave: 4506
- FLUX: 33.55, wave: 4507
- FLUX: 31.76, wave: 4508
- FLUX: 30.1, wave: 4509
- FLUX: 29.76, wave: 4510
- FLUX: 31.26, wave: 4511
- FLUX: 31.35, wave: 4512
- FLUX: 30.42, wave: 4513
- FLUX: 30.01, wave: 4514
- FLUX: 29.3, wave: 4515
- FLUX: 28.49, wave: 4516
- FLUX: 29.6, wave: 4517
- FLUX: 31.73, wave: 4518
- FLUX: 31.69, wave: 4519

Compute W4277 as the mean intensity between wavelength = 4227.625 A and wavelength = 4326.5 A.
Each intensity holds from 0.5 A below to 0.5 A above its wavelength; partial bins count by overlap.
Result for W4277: 27.1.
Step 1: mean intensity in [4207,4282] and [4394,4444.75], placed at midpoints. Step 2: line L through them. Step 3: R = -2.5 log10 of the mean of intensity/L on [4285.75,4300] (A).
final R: 0.03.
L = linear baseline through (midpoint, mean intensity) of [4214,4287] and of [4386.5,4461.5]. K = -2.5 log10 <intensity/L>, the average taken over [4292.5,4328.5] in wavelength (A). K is 0.03 mag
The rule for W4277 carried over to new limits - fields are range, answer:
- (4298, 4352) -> 28.3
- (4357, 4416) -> 29.1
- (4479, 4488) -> 30.5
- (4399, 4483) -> 29.3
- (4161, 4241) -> 26.4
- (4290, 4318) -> 26.2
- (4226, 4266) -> 27.1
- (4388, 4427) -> 28.9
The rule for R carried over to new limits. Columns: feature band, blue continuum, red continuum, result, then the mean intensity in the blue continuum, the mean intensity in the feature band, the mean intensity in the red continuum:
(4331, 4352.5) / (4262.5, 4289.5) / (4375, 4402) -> -0.08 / 27.2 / 29.9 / 28.2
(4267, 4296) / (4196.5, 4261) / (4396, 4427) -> 0.01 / 26.6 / 27.2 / 29.2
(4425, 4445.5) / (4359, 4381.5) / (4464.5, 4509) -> 0.05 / 30.2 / 29.2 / 31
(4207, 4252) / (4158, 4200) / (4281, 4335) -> 0.01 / 26.8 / 26.8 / 27.5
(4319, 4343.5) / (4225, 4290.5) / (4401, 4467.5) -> -0.07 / 27.1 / 29.7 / 28.9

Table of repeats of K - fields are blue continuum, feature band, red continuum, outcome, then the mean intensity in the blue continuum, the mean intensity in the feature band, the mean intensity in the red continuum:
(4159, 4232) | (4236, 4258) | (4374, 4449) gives -0.015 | 26.4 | 27.4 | 28.8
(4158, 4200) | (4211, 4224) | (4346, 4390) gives 0.028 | 26.8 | 26.7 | 29.5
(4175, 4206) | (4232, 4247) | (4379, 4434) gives -0.029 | 26.1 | 27.4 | 28.8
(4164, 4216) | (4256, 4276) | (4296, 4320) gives -0.035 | 26.4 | 27.2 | 26.3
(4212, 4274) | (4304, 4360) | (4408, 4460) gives -0.032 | 27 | 28.8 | 29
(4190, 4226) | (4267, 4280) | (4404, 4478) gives -0.007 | 26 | 27.1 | 29.3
